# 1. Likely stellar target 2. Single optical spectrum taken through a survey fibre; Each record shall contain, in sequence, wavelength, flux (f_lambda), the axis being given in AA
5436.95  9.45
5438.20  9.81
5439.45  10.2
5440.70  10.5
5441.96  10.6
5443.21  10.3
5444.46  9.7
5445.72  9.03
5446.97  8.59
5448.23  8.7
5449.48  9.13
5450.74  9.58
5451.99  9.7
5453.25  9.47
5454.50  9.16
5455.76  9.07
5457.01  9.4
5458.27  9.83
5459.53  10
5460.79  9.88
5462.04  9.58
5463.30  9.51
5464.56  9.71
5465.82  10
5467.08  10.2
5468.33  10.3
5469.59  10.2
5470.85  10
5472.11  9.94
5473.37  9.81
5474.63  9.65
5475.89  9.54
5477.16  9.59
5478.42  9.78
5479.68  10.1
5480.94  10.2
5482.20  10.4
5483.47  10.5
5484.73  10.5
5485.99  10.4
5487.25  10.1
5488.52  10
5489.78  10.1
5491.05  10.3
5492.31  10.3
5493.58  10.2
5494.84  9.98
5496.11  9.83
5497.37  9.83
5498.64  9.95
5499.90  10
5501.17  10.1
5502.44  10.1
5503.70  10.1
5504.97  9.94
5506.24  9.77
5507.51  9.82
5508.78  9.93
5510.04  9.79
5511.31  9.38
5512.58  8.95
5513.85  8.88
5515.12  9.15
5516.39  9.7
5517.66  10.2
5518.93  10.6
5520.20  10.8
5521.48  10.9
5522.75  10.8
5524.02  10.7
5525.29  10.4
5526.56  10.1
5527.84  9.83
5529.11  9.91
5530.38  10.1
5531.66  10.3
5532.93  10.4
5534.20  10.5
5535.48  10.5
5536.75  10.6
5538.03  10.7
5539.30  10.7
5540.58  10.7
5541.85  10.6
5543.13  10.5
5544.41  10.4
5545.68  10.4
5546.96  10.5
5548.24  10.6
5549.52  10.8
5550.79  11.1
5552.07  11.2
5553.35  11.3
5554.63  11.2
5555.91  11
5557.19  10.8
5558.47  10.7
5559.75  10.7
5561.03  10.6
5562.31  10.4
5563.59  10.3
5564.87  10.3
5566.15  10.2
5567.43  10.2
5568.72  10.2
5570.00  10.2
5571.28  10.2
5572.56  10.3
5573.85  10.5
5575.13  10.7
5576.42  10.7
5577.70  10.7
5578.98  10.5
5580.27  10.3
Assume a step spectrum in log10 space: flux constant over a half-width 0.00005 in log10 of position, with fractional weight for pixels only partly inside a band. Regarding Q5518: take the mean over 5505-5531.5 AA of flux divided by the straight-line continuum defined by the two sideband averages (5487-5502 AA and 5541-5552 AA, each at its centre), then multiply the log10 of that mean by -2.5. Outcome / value 0.04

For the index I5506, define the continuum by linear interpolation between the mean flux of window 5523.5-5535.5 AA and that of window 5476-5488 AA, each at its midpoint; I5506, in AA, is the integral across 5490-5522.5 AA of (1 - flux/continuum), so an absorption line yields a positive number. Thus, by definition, 0.8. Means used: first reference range 10.1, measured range 9.95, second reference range 10.3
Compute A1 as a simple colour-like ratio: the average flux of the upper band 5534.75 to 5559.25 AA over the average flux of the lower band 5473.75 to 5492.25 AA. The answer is 1.1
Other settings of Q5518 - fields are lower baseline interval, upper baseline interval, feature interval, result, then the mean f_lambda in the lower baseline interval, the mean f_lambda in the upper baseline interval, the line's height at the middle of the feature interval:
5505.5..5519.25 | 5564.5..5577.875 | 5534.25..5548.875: -0.06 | 9.63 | 10.4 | 10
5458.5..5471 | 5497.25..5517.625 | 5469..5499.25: -0.02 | 9.93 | 9.72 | 9.84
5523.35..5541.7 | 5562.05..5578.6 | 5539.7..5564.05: -0.03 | 10.4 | 10.4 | 10.4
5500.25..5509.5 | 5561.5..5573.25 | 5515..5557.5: -0.05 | 9.97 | 10.3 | 10.1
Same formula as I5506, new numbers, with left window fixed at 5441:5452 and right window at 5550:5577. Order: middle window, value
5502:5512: 0.2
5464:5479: -0.2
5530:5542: -0.2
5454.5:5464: 0.0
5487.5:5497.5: -0.1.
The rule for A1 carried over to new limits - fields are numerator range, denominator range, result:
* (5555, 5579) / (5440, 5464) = 1.10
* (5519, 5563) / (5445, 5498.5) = 1.08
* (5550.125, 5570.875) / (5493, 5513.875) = 1.08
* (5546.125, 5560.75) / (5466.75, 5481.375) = 1.10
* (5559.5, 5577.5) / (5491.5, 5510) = 1.04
